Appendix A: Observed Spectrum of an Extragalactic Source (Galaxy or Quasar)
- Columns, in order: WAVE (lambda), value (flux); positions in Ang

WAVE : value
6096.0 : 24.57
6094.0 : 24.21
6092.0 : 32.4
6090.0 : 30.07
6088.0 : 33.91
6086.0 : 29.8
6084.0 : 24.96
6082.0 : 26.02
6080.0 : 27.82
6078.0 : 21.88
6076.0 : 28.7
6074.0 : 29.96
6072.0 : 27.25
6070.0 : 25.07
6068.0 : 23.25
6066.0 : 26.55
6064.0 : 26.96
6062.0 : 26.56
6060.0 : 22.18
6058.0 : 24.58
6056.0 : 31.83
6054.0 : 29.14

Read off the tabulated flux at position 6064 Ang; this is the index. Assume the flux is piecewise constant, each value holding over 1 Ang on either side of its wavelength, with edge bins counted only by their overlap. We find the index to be 26.96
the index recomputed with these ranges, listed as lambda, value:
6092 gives 32.4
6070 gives 25.07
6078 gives 21.88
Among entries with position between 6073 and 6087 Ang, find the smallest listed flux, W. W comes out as 21.88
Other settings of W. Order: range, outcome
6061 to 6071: 23.25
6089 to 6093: 30.07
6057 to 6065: 22.18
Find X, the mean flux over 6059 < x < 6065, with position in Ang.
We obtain 25.2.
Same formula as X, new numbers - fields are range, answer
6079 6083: 26.9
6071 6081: 27.1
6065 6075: 26.4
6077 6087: 26.1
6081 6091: 29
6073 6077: 29.3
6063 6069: 25.6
